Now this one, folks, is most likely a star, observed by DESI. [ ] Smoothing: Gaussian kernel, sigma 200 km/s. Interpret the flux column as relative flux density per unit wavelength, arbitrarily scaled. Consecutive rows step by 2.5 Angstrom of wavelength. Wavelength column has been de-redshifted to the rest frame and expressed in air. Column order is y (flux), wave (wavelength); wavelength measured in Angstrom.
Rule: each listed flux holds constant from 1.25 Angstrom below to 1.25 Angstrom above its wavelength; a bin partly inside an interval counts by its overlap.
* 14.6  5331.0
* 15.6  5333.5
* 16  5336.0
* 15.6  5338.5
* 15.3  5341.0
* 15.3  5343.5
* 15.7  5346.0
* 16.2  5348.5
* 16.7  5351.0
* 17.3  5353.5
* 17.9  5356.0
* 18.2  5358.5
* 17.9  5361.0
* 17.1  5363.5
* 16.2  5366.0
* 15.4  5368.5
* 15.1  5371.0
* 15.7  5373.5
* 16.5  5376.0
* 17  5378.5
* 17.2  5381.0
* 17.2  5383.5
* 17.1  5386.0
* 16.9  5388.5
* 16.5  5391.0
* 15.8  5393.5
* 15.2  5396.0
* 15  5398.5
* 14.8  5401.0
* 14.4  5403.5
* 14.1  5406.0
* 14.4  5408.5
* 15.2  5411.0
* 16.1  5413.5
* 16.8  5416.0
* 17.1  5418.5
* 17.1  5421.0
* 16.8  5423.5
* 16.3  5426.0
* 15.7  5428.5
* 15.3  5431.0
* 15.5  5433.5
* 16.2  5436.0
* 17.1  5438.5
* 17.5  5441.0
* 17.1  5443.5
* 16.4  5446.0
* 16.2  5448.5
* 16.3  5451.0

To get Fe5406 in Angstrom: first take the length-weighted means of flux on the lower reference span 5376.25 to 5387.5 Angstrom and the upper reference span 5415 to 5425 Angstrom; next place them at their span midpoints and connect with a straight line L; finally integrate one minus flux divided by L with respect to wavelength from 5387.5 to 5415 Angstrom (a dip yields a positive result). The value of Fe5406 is 2.7 Angstrom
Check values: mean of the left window 17.1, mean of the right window 16.9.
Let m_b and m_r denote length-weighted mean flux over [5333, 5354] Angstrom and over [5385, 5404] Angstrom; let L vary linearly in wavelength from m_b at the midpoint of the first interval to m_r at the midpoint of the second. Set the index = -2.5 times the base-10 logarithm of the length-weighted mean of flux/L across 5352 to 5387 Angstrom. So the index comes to -0.07 mag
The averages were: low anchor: 15.9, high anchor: 15.7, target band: 16.8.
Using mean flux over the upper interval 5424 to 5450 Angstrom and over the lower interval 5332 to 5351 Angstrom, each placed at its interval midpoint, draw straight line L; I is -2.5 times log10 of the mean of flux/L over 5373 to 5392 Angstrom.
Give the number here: -0.05 mag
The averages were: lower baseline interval 15.7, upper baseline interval 16.3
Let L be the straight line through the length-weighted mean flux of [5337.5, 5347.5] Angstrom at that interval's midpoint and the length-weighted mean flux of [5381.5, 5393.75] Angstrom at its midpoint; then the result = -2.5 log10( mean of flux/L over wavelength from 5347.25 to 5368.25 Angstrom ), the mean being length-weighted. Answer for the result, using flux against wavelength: -0.08 mag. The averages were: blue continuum 15.5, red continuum 16.8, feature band 17.1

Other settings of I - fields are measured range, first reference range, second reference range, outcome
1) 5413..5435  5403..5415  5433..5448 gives -0.04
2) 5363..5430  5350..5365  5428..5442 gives 0.06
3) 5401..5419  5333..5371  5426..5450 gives 0.07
